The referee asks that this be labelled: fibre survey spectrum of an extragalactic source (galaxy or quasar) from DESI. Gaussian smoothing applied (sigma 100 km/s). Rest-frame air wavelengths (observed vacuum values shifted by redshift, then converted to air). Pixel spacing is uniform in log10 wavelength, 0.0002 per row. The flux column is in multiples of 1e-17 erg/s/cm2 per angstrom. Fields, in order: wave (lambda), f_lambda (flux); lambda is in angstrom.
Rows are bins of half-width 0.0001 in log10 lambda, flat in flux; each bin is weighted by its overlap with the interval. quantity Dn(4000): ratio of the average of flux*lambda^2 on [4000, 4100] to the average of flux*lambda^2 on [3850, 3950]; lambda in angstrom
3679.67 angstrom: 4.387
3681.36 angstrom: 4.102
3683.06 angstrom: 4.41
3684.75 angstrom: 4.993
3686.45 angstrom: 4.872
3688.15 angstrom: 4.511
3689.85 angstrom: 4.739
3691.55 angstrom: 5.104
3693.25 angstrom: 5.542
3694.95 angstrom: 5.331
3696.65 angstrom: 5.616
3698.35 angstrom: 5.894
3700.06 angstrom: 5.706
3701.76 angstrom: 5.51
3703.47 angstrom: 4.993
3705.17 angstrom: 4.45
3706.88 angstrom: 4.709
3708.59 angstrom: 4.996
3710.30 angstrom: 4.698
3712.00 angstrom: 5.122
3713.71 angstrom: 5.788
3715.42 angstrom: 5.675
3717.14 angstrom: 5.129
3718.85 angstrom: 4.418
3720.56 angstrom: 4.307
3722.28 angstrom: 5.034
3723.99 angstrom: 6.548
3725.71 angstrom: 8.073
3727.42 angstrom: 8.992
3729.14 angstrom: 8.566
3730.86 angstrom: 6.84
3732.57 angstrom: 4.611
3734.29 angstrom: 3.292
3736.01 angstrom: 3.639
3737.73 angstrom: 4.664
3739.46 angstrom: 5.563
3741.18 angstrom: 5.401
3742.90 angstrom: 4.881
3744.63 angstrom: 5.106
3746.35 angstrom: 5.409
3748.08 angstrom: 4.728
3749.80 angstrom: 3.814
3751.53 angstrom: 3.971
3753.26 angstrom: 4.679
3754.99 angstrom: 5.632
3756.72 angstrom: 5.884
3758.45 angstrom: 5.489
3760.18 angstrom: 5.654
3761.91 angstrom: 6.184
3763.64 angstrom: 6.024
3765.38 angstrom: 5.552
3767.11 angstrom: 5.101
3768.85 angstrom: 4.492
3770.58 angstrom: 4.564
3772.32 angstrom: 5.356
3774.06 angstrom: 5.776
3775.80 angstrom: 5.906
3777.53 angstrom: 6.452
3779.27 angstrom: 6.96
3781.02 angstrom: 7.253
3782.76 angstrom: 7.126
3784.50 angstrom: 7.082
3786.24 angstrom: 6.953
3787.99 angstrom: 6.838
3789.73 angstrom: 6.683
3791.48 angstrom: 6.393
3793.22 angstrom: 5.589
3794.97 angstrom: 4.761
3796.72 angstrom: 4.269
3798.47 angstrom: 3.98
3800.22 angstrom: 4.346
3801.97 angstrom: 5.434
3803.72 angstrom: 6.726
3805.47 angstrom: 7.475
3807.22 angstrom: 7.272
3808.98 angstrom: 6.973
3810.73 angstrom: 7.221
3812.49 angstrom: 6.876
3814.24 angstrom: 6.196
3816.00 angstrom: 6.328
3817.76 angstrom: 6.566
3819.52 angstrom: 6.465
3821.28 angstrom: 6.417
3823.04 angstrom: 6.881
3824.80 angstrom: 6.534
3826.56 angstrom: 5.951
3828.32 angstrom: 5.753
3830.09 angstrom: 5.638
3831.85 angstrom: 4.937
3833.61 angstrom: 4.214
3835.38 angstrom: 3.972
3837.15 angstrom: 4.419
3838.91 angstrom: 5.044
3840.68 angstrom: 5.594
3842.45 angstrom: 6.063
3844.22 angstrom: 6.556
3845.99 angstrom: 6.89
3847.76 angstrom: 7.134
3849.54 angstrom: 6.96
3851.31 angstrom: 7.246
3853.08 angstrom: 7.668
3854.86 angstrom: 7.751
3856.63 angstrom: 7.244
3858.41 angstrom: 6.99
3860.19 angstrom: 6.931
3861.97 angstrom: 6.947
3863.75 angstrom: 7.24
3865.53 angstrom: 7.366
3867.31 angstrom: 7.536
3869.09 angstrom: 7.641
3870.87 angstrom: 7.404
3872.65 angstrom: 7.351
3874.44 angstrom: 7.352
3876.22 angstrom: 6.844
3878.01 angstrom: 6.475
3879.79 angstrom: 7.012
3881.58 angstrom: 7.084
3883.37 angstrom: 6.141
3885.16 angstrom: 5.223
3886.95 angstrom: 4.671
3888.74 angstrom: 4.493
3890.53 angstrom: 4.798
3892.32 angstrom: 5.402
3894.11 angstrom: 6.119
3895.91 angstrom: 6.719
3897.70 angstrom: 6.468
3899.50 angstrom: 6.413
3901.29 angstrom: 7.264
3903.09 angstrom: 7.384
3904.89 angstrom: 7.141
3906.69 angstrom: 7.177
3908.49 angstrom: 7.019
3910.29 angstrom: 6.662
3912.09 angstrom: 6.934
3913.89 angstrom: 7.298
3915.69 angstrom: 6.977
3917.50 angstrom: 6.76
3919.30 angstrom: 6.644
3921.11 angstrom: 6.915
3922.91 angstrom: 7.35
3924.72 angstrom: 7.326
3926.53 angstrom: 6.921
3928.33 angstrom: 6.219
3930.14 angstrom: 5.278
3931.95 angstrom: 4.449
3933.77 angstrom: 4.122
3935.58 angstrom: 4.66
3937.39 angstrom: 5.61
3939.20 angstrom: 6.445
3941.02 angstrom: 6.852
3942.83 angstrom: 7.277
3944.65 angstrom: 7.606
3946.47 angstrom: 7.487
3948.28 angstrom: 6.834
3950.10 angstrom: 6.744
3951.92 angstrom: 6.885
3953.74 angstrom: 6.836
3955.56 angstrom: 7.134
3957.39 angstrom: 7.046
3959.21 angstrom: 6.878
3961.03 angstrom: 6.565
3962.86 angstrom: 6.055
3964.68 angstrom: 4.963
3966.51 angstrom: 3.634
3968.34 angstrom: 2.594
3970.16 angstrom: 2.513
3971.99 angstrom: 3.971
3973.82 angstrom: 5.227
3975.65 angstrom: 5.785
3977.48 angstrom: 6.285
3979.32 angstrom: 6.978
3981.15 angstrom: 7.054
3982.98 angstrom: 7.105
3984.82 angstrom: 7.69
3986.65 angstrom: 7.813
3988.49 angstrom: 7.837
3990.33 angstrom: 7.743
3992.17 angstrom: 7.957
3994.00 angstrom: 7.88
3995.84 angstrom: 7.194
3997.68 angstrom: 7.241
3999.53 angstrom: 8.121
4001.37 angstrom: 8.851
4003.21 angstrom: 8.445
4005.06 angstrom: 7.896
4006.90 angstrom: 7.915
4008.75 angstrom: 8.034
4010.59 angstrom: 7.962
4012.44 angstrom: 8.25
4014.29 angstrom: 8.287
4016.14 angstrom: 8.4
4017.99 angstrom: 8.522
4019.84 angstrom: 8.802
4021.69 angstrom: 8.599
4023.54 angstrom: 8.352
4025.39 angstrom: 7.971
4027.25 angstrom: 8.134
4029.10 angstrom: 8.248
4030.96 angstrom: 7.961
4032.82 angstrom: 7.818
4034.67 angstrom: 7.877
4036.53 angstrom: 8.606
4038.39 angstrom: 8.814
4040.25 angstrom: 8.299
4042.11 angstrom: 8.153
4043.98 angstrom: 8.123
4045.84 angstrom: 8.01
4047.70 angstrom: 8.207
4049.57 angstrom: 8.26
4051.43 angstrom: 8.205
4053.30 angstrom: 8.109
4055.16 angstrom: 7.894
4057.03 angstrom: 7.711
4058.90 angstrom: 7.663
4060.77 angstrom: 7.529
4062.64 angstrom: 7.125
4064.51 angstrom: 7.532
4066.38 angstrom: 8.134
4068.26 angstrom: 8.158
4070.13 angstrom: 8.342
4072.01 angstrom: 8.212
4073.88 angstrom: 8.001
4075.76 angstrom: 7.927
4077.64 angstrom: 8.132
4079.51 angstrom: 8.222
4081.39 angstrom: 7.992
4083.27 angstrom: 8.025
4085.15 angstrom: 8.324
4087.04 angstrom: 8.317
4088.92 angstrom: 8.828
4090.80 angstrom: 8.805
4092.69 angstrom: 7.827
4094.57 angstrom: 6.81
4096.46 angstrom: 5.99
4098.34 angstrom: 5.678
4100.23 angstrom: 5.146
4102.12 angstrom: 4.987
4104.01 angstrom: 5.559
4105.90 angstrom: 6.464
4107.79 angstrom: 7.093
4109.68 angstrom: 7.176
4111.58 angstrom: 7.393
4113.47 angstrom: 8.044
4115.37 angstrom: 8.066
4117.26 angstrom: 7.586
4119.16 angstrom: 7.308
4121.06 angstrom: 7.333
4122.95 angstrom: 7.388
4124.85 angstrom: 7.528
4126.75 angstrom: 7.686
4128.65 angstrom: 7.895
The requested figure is 1.30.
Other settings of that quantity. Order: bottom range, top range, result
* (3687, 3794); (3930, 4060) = 1.47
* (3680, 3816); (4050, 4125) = 1.60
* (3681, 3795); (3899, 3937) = 1.30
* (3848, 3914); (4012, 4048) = 1.32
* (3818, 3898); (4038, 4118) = 1.34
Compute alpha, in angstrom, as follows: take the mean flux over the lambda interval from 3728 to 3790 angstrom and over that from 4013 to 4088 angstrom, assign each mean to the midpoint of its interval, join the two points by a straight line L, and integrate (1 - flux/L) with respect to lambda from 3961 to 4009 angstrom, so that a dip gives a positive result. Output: 6.1 angstrom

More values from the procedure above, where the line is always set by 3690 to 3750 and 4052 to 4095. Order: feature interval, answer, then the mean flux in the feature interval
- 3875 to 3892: 1.85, 5.87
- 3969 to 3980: 3.39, 5.03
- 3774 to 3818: -2.56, 6.29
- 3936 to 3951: 0.54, 6.79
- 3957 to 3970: 3.66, 5.16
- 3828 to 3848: 2.56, 5.46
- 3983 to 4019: -2.49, 7.98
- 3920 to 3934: 1.49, 6.17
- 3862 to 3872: -1.42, 7.4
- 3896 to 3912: -0.43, 6.93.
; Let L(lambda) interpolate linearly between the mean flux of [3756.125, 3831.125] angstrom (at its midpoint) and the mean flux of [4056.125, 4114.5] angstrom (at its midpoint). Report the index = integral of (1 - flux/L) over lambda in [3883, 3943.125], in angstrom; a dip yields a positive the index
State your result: 3.5 angstrom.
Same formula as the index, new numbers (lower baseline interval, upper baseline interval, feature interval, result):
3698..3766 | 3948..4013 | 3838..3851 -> -0.7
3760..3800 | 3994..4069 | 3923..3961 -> 4.4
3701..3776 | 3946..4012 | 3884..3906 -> 0.9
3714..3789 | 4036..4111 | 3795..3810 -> 0.6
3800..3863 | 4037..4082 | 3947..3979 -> 7.1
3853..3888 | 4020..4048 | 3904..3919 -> 0.5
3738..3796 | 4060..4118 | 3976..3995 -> -1.4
